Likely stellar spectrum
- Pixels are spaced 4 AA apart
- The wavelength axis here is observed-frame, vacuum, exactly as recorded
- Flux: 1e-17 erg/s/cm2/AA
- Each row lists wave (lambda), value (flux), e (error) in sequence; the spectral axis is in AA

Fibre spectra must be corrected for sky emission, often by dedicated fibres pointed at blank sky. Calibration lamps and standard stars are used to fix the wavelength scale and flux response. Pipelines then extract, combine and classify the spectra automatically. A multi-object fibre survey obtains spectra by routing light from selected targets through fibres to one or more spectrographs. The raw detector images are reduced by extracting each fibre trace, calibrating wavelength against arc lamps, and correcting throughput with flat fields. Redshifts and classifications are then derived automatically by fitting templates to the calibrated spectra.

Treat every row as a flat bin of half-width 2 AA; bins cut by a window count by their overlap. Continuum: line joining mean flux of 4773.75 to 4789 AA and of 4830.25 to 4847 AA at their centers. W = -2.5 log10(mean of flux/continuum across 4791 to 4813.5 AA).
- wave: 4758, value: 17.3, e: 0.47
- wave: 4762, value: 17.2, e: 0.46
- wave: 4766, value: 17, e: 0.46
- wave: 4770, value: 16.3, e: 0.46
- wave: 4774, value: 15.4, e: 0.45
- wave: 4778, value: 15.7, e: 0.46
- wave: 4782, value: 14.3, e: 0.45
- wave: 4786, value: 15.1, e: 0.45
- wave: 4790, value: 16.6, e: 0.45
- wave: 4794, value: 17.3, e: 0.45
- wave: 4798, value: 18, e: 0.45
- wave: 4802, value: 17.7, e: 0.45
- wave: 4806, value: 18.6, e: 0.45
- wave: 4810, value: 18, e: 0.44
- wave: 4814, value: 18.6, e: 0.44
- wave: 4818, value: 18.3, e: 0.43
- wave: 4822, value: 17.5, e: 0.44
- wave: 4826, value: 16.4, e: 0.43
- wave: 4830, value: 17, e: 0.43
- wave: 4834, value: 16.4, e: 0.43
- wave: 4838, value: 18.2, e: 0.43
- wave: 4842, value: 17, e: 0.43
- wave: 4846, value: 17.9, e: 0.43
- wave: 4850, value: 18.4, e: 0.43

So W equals -0.125 mag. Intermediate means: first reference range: 15.2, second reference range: 17.3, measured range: 17.9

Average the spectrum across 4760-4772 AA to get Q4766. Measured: 16.8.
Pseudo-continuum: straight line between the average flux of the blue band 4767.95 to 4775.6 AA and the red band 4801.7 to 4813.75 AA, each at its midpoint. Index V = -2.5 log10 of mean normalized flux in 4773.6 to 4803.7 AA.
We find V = 0.046 mag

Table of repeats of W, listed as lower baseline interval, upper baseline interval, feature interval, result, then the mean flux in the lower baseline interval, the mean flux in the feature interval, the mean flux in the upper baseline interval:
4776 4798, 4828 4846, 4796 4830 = -0.08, 16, 17.8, 17.2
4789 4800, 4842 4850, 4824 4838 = 0.05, 17.4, 16.8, 17.8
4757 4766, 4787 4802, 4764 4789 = 0.10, 17.2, 15.7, 17.2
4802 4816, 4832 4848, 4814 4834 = 0.03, 18.3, 17.3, 17.4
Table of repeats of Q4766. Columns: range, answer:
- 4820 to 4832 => 17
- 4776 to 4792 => 15.4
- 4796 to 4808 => 18.1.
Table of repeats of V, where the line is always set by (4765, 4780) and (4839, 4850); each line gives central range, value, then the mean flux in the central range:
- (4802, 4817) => -0.09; 18.3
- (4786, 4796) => -0.01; 16.6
